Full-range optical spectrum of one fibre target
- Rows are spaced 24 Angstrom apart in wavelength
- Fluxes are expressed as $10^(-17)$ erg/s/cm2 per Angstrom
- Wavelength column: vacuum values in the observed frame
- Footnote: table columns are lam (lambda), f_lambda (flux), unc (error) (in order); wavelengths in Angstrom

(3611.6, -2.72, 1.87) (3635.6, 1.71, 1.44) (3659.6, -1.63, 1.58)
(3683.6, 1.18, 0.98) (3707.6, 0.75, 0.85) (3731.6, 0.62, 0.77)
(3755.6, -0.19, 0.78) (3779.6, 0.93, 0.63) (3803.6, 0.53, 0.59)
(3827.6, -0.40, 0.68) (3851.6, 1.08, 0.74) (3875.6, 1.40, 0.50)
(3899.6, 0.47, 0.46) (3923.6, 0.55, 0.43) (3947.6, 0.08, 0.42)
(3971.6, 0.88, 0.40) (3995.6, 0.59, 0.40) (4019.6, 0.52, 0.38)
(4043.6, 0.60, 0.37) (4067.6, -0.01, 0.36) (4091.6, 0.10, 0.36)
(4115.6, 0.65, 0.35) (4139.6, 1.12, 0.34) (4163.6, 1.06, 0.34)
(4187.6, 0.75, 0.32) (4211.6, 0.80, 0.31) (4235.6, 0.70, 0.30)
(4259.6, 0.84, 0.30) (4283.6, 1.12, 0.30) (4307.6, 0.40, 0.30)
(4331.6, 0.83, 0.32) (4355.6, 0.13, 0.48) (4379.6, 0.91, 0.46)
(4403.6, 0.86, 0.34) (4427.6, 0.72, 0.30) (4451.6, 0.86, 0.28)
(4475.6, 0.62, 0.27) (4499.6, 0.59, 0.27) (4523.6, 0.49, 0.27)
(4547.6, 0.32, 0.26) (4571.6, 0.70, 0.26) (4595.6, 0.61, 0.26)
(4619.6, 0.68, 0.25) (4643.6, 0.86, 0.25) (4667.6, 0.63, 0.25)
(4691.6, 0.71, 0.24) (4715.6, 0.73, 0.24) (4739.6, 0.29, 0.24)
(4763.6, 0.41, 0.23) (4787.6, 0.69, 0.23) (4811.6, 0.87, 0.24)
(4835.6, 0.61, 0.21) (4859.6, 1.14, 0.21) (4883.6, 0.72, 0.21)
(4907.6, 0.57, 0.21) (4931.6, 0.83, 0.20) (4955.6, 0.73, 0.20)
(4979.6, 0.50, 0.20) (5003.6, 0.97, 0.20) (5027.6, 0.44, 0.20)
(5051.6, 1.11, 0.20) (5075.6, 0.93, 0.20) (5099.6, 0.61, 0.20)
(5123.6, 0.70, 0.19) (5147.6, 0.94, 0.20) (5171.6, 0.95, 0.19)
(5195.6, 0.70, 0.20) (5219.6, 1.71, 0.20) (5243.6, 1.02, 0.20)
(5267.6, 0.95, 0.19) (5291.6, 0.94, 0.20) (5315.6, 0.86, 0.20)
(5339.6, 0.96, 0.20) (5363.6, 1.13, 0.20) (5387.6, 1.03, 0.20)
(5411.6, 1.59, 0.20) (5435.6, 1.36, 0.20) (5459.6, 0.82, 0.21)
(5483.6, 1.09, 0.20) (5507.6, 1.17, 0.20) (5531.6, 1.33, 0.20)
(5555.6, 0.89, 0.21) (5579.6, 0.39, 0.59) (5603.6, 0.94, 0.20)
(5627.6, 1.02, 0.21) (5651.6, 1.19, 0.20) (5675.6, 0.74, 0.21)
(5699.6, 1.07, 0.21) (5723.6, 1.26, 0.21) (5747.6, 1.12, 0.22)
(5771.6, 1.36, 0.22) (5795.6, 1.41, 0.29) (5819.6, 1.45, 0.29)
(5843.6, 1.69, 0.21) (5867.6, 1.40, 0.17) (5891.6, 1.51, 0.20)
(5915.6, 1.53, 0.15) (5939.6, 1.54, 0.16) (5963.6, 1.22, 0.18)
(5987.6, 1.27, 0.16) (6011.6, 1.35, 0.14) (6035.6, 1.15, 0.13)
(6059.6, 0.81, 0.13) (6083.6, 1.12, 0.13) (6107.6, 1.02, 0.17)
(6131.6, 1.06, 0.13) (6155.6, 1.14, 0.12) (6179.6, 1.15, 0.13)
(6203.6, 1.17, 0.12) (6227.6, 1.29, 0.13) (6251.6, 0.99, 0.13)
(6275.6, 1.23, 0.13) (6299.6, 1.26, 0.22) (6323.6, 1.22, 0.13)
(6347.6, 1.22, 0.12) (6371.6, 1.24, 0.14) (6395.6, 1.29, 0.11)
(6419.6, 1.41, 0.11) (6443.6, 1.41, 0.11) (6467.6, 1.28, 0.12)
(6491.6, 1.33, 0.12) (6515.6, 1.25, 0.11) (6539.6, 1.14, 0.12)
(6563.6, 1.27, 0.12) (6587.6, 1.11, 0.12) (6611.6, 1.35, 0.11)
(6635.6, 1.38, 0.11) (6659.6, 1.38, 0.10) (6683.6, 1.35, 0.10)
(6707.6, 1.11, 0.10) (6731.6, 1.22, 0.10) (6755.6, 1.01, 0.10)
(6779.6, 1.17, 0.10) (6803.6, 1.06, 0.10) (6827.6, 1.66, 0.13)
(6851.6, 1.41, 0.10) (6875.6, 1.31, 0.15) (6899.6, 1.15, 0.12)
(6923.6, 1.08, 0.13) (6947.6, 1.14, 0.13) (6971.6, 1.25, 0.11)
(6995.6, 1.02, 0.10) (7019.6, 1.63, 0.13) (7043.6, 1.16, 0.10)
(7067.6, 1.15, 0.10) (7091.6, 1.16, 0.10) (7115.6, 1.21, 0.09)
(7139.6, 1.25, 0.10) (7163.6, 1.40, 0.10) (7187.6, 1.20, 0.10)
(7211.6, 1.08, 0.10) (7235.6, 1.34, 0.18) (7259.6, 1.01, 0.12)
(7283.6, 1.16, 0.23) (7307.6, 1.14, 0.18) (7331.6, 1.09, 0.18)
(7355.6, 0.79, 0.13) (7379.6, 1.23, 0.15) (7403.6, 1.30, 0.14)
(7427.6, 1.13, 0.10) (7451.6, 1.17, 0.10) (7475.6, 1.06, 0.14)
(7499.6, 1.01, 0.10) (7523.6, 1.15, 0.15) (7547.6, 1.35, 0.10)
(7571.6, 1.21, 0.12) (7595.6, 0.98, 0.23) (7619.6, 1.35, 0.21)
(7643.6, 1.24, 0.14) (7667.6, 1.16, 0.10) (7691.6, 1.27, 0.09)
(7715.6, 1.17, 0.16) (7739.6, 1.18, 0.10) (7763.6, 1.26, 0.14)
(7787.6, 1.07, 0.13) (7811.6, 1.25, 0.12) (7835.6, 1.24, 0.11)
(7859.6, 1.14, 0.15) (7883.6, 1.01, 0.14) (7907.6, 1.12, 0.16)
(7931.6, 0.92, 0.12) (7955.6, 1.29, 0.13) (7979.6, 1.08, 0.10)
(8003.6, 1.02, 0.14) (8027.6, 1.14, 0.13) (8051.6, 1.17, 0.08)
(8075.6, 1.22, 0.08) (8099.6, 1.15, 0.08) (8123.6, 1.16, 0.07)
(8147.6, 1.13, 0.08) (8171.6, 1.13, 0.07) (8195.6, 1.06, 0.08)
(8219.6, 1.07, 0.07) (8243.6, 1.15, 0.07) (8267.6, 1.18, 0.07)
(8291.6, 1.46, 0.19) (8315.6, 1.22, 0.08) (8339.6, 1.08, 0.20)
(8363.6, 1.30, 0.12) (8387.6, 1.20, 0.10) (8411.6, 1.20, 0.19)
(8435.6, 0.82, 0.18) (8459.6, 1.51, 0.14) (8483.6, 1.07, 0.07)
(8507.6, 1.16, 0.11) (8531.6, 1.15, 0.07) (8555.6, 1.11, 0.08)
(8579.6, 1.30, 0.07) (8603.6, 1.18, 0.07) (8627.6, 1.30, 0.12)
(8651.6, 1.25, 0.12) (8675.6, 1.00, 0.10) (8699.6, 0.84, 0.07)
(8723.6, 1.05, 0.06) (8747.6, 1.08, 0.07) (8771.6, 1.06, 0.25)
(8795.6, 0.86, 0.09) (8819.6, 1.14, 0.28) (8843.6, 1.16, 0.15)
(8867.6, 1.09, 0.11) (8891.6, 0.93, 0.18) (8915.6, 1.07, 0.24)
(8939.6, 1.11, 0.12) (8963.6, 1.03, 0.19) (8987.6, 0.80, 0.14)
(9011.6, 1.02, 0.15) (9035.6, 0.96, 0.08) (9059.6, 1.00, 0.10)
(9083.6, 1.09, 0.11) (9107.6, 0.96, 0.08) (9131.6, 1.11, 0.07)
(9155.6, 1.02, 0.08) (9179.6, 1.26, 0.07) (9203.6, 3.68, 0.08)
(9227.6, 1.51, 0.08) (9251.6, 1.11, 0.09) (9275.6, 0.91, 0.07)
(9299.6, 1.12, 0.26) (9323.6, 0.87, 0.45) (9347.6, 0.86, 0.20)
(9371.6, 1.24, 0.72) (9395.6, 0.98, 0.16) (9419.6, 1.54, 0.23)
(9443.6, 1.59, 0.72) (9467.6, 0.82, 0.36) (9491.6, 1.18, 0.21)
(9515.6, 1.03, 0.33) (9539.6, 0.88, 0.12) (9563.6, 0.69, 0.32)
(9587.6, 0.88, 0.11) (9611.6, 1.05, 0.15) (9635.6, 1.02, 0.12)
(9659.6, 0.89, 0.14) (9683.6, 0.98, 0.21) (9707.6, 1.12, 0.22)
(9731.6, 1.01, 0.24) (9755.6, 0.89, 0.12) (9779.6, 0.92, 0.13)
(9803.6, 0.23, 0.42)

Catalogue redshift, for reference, 0.403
